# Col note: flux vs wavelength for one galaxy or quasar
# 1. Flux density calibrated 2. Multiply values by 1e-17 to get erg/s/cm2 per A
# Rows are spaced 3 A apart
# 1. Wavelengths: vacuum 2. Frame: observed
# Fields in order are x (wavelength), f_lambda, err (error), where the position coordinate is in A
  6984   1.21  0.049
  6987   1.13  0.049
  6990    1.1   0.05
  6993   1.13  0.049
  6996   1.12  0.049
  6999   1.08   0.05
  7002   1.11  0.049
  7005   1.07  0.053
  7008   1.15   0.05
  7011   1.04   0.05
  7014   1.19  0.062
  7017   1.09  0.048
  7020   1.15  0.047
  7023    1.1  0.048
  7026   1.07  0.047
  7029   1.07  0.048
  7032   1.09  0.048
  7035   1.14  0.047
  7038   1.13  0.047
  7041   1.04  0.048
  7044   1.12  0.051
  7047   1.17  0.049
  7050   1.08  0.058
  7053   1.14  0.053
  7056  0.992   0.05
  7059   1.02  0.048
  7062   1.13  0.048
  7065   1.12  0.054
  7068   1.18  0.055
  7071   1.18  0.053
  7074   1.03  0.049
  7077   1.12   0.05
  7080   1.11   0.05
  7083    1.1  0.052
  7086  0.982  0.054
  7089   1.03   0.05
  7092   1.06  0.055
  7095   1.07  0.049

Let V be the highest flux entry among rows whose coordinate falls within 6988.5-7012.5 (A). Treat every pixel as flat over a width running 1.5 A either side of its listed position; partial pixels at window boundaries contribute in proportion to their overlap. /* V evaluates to 1.15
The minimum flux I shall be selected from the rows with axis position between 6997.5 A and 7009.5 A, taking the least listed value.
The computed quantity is 1.07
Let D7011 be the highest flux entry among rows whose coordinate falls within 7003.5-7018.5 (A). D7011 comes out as 1.19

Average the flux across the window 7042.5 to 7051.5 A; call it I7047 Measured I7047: 1.12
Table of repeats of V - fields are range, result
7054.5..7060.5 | 1.02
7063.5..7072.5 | 1.18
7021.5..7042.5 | 1.14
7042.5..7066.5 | 1.17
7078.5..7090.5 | 1.11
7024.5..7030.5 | 1.07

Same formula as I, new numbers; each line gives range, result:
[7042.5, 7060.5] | 0.992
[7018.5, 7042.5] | 1.04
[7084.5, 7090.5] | 0.982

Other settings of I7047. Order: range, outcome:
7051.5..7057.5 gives 1.07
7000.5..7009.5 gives 1.11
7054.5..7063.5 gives 1.05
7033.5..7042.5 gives 1.1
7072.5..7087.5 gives 1.07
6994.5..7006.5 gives 1.09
